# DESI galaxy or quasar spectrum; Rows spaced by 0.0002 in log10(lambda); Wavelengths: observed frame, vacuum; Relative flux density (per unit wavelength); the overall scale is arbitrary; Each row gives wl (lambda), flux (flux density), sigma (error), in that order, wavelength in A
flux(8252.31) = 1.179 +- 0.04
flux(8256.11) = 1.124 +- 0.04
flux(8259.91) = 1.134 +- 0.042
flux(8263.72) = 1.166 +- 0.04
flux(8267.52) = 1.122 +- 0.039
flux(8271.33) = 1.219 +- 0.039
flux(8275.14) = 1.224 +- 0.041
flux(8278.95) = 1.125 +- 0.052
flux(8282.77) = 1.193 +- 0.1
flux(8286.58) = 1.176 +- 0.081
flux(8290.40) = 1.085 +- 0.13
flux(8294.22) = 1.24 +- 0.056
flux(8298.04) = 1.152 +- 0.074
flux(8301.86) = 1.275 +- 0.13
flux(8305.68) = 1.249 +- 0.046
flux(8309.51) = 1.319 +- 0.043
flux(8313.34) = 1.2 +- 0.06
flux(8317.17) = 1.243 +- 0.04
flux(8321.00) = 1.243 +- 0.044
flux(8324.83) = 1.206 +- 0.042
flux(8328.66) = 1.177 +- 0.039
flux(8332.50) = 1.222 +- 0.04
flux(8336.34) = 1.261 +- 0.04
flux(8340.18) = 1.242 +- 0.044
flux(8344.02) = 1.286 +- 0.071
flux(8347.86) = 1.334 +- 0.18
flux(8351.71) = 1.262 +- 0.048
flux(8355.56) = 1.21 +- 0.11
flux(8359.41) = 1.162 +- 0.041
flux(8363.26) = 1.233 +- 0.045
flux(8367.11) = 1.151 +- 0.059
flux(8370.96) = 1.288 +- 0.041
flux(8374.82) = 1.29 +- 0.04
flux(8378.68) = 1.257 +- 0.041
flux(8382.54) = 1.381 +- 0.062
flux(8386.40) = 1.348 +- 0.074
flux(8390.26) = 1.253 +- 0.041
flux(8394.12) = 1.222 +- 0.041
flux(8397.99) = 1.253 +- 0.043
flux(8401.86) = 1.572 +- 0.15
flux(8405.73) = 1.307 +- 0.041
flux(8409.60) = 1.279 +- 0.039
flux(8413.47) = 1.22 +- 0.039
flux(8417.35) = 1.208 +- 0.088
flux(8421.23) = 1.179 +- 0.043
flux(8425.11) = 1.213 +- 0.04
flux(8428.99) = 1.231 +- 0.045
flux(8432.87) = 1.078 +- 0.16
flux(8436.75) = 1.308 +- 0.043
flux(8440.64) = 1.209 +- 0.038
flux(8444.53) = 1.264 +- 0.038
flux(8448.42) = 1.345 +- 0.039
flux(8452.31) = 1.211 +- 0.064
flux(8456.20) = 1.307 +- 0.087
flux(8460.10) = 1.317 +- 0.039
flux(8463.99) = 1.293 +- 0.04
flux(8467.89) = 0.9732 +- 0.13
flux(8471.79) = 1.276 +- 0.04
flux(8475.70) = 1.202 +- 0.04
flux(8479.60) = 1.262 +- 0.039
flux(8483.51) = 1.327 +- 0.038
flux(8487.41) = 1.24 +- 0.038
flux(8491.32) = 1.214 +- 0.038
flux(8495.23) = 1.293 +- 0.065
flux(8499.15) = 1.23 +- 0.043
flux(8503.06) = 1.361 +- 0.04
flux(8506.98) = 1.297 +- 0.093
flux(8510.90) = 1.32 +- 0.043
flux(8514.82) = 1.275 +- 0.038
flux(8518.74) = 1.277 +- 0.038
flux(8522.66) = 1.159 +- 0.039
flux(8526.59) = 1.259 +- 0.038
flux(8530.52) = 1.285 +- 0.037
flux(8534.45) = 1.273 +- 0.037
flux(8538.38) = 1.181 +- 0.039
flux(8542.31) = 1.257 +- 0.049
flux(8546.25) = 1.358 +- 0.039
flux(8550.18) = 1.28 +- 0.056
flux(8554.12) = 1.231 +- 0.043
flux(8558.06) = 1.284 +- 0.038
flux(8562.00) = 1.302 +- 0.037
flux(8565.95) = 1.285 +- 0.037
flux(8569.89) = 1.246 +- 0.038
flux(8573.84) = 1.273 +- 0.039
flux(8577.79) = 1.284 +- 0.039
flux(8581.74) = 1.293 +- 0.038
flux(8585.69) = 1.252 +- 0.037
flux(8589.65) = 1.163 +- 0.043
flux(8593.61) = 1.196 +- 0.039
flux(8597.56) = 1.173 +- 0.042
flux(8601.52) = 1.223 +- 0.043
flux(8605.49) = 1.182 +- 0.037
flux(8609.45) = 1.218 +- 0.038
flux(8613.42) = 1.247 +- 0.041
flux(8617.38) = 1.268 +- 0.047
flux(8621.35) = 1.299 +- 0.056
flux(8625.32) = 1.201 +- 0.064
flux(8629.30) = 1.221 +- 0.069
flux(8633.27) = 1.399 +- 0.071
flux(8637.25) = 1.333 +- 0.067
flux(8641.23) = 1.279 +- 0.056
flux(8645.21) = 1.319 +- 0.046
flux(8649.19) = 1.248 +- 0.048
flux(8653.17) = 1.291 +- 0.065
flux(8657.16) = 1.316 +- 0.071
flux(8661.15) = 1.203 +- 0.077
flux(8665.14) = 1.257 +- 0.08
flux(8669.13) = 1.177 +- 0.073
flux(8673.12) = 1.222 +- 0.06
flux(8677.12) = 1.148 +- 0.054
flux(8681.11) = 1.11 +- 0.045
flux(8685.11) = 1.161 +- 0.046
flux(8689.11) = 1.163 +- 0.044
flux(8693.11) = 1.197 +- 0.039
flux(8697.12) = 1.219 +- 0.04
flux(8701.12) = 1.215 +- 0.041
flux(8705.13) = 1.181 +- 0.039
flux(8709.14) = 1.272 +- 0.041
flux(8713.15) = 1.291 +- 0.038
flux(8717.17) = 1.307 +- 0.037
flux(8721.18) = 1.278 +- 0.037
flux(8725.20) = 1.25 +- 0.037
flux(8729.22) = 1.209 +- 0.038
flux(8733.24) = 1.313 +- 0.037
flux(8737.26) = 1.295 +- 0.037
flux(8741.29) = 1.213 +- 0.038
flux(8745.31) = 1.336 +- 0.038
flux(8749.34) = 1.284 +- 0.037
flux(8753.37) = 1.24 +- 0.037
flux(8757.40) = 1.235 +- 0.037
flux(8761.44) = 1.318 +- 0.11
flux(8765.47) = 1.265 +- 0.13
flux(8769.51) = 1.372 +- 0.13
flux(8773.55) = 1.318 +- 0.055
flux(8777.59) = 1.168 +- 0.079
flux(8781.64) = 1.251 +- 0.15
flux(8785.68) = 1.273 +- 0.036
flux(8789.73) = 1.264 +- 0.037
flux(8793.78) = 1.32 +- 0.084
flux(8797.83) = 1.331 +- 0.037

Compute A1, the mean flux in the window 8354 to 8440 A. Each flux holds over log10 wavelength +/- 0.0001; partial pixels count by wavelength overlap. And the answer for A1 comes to 1.26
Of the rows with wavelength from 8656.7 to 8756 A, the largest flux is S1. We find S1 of 1.336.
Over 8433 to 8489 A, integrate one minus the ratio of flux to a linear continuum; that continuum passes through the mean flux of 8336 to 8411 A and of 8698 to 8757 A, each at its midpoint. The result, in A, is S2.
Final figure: 1.3 A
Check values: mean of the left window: 1.28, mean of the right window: 1.26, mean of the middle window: 1.25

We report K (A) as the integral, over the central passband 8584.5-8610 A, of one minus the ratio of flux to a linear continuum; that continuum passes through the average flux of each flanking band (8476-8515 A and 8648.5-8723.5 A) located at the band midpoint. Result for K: 1.0 A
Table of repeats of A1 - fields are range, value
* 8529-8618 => 1.25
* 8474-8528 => 1.27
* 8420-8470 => 1.23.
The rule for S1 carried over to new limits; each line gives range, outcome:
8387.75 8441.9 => 1.572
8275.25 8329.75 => 1.319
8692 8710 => 1.272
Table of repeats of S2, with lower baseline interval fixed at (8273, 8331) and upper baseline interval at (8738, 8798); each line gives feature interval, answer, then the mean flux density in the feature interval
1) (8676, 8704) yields 2.0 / 1.17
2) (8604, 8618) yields 0.3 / 1.23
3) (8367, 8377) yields -0.3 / 1.26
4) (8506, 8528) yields -0.4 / 1.26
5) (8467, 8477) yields 0.5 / 1.17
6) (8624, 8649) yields -0.7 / 1.29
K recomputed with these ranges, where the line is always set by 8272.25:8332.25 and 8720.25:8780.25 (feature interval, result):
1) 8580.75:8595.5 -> 0.3 A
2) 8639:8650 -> -0.3 A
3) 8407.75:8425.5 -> 0.1 A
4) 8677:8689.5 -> 1.2 A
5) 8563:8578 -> -0.3 A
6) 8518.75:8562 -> -0.6 A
